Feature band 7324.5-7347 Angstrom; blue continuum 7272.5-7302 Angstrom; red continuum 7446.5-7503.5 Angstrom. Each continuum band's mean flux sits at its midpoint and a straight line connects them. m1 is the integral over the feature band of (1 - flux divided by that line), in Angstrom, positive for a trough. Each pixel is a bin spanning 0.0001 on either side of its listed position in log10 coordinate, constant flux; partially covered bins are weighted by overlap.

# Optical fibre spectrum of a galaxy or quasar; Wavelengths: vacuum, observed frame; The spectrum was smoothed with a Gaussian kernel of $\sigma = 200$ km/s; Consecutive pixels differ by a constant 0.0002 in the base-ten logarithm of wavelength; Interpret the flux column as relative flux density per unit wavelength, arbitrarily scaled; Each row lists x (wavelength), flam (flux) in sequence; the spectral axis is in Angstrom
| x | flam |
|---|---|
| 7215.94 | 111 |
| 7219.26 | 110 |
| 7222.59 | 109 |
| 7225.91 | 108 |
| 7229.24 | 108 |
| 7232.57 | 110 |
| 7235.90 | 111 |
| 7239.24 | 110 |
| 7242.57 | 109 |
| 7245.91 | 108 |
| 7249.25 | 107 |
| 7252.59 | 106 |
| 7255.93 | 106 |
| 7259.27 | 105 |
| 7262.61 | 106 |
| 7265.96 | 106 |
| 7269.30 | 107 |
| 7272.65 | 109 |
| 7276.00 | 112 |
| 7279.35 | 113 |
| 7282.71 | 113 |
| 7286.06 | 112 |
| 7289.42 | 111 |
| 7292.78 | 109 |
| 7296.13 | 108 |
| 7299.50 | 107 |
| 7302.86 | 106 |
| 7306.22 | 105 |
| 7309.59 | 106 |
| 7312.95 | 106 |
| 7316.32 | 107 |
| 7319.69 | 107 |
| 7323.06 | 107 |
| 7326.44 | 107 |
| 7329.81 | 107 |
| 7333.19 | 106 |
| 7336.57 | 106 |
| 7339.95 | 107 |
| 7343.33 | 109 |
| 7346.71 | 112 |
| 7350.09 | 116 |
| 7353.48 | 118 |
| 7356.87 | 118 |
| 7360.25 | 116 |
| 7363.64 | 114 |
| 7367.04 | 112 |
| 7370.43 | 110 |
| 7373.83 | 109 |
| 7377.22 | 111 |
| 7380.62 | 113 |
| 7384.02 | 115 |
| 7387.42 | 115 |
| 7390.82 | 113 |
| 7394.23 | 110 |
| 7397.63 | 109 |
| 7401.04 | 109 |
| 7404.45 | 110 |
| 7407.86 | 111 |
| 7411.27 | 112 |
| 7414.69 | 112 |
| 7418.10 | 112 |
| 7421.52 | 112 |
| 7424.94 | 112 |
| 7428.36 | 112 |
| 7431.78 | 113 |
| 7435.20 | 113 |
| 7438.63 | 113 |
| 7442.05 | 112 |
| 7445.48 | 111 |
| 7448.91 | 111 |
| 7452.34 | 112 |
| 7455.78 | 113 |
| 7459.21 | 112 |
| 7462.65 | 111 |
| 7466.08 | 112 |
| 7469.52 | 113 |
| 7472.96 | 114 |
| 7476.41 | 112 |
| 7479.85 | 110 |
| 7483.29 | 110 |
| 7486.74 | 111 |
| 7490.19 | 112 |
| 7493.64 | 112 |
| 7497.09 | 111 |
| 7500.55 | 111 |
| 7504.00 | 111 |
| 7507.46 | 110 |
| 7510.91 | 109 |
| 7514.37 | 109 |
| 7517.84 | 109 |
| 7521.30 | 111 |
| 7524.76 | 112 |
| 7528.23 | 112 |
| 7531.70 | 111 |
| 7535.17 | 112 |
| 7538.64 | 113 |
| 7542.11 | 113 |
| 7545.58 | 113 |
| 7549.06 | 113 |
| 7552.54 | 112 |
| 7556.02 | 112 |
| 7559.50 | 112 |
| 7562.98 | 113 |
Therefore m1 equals 0.7 Angstrom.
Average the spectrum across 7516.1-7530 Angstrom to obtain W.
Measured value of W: 111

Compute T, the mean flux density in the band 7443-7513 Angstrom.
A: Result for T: 111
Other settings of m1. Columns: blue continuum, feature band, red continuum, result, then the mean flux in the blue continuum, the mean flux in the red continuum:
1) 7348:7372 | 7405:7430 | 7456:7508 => 0.33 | 115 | 112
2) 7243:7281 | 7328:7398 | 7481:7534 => -1.78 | 108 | 111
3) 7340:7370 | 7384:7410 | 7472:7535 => 0.39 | 114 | 111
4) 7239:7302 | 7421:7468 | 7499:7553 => -0.70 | 109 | 111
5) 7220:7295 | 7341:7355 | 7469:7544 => -0.47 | 109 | 111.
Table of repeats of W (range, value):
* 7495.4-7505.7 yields 111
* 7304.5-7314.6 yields 106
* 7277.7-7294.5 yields 112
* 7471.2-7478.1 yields 113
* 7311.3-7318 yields 106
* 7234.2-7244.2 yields 110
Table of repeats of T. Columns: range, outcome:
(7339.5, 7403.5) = 113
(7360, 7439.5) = 112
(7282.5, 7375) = 110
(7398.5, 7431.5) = 111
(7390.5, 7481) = 112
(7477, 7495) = 111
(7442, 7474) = 112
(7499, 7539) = 111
